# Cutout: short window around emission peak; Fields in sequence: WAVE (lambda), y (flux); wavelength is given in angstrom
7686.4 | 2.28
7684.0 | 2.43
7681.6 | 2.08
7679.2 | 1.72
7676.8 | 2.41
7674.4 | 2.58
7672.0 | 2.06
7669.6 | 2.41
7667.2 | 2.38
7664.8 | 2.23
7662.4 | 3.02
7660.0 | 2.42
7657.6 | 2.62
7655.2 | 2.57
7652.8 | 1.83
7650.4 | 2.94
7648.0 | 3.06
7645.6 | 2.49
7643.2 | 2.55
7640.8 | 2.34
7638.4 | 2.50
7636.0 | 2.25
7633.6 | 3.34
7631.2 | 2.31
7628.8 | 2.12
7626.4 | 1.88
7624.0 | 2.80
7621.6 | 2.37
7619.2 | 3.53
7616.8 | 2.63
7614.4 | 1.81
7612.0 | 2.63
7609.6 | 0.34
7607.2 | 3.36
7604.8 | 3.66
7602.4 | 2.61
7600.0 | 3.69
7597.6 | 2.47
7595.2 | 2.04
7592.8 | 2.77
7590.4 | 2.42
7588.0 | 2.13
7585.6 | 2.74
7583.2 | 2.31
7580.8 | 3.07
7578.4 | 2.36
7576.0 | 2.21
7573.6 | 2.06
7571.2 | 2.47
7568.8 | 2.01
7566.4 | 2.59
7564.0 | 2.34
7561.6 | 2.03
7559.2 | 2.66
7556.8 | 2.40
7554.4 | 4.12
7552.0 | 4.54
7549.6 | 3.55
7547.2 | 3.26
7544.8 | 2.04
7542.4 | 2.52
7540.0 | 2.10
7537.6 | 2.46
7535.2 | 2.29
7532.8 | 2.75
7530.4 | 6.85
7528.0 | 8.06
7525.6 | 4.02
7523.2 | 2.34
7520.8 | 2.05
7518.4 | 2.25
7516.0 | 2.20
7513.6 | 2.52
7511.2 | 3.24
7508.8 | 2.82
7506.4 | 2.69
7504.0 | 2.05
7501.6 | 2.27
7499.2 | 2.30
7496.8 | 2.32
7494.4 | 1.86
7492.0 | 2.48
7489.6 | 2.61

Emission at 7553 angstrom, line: [N II]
